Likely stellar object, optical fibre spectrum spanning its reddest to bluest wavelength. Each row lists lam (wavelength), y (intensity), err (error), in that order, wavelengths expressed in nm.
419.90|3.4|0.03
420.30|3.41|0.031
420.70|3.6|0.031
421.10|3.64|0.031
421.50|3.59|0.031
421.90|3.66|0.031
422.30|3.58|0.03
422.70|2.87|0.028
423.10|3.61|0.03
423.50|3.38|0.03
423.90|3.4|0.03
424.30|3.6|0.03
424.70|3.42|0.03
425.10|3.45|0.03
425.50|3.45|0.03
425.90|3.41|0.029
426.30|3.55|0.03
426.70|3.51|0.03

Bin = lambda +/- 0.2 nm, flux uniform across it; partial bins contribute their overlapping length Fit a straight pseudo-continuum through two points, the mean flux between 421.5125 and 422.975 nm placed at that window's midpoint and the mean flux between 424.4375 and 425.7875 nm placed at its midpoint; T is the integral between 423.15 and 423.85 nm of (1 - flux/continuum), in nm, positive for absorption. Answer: 0.00 nm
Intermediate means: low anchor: 3.41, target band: 3.43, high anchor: 3.45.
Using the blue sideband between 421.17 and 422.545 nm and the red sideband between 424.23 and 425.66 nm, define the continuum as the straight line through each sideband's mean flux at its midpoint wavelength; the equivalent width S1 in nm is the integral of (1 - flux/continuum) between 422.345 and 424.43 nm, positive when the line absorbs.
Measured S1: 0.09 nm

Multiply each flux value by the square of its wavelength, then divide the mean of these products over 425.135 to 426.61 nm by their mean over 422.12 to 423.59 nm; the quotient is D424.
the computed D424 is 1.05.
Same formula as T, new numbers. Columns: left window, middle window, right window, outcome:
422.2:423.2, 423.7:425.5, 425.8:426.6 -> -0.03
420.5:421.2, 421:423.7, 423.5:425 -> 0.06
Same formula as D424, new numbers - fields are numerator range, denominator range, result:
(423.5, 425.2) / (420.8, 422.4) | 0.97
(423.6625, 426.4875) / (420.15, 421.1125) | 1.00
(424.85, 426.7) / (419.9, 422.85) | 1.02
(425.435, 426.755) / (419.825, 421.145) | 1.02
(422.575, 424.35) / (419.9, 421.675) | 0.96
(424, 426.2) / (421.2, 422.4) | 0.97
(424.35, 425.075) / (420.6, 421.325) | 0.97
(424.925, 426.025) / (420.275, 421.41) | 0.98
